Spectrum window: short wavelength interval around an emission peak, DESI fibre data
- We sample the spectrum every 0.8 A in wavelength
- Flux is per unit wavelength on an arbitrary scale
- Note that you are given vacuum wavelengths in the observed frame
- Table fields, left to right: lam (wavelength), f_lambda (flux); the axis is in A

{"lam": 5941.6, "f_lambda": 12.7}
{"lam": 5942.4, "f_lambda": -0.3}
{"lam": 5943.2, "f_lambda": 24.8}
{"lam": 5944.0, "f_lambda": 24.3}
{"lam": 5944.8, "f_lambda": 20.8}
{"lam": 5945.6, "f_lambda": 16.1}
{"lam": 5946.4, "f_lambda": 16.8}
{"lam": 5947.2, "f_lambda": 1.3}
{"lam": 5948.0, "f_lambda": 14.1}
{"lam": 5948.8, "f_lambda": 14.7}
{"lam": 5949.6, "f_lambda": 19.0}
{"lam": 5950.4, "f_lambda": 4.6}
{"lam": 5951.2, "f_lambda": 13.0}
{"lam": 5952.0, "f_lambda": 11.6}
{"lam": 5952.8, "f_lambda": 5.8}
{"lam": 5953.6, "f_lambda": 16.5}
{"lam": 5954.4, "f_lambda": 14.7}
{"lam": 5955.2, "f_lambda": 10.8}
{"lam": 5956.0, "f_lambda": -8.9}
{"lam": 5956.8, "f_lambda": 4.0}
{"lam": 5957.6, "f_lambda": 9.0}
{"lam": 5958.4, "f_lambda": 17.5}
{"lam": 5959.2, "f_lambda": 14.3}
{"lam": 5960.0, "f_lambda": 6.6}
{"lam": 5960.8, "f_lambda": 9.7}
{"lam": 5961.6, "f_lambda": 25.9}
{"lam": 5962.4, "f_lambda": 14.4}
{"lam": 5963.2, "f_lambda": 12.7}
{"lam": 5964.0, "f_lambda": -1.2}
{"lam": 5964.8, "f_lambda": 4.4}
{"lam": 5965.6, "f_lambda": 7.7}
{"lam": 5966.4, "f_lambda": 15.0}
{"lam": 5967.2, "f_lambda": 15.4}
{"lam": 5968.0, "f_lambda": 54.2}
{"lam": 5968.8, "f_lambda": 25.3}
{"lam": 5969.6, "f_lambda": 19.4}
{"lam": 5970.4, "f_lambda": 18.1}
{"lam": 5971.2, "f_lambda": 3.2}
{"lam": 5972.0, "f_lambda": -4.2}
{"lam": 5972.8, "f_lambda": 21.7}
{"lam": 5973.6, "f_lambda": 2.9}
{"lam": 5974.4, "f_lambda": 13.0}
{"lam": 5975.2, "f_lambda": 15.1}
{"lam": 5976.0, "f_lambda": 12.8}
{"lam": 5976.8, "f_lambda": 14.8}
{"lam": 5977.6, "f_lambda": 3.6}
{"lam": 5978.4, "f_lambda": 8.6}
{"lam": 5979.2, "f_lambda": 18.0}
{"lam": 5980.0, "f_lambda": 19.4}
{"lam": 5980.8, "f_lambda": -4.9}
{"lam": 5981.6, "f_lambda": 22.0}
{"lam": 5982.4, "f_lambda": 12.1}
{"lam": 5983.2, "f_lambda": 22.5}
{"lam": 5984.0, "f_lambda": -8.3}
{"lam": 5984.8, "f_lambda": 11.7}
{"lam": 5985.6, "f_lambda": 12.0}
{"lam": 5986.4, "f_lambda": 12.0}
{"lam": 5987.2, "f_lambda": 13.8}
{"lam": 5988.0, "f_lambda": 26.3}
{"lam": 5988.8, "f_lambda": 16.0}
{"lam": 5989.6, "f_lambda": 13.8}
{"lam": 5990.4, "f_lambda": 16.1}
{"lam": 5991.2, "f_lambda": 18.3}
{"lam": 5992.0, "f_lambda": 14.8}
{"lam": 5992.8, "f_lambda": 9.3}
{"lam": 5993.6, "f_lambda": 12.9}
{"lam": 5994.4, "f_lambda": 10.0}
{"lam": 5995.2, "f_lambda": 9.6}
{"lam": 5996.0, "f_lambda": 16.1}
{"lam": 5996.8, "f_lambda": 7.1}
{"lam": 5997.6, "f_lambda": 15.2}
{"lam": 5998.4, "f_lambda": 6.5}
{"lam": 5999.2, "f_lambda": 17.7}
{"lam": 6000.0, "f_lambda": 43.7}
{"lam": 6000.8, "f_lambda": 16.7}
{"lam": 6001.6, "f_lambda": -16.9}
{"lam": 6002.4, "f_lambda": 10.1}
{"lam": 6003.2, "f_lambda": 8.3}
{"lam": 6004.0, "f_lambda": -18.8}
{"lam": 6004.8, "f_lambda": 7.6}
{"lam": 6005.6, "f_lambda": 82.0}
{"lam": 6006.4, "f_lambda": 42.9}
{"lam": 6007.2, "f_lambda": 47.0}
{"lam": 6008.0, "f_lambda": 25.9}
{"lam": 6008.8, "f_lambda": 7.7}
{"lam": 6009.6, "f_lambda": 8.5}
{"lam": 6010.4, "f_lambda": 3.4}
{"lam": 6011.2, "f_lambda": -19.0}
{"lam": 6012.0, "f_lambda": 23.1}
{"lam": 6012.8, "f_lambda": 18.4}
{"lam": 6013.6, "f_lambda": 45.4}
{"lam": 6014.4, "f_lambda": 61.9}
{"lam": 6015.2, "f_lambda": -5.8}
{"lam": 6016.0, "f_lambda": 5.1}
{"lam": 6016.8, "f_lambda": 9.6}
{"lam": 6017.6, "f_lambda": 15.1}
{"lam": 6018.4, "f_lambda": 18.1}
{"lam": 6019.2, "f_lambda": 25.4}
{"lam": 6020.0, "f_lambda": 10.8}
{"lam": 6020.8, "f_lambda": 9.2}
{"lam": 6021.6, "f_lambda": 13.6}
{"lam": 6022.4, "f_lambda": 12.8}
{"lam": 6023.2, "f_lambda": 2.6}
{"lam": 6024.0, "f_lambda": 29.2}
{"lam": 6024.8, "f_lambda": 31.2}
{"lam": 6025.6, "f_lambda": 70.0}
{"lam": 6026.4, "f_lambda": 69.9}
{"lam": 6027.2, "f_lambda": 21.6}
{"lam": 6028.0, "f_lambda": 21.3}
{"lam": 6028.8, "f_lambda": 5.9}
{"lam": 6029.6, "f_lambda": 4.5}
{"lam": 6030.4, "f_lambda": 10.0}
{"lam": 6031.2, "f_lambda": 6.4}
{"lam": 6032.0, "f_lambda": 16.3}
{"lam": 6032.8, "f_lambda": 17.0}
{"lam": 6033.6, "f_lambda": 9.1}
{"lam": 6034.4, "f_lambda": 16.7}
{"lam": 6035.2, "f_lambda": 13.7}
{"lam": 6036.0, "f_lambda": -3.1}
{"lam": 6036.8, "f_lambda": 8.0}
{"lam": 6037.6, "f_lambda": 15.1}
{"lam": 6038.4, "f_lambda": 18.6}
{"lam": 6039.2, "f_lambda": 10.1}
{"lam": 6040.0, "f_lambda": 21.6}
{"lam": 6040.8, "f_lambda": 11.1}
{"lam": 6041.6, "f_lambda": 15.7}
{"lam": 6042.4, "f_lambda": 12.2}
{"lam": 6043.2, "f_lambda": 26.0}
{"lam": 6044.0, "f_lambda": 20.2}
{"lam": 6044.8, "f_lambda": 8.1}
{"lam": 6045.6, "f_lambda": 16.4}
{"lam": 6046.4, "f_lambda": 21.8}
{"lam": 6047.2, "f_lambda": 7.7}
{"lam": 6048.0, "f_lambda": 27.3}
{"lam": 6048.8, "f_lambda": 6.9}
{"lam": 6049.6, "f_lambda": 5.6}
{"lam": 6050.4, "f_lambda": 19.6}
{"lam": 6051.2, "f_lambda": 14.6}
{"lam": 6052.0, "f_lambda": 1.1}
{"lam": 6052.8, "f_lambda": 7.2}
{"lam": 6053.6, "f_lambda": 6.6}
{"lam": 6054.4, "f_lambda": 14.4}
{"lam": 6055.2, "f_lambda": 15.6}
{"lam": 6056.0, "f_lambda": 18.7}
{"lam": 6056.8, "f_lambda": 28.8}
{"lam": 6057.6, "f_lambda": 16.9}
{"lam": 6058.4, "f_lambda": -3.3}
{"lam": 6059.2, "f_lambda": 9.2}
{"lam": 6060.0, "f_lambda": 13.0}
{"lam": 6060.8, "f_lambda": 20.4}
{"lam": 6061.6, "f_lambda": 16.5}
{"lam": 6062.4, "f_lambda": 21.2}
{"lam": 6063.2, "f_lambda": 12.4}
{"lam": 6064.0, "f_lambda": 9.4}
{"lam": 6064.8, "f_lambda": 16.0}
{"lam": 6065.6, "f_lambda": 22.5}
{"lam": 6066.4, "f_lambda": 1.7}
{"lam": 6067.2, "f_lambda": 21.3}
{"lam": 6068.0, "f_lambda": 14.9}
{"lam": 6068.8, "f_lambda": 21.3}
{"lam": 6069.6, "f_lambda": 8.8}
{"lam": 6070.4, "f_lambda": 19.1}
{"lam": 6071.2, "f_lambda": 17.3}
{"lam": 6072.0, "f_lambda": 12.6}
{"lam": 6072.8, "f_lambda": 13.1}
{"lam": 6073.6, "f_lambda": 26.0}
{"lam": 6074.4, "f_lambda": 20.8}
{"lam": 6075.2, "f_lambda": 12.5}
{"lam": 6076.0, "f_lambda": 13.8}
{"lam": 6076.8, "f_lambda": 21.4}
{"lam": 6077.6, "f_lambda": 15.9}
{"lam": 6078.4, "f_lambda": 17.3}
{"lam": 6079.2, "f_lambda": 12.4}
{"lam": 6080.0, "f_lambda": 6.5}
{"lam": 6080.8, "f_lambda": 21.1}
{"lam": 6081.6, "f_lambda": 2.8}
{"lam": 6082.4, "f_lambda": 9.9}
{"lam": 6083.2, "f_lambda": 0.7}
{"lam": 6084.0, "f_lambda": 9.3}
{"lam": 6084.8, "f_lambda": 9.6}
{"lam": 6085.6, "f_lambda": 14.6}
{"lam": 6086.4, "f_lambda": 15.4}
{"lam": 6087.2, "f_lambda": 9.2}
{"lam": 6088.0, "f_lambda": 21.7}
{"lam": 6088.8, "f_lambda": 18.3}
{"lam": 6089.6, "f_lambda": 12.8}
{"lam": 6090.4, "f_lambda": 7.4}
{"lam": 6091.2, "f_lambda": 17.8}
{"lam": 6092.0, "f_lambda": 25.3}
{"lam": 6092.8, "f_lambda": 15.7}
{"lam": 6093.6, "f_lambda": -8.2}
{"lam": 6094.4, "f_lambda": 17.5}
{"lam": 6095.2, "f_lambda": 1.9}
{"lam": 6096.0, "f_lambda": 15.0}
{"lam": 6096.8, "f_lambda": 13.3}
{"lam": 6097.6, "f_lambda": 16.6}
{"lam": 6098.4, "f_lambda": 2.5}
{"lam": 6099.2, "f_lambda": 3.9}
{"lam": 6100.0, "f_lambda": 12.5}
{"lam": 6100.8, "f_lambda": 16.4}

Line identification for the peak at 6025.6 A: [O III]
